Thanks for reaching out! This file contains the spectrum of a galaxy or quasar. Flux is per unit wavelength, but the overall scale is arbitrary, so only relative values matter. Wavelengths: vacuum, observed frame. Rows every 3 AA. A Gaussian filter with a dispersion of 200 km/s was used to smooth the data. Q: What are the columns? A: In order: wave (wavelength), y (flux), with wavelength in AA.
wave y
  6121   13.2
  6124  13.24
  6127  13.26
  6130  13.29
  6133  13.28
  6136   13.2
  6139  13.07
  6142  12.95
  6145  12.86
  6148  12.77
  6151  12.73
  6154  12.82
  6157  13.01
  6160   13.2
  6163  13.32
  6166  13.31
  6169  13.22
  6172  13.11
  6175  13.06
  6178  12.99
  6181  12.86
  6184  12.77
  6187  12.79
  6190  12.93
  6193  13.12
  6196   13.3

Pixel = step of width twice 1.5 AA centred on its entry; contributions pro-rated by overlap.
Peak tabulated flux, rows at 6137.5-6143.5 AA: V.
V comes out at 13.07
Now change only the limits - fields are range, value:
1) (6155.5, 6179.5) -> 13.32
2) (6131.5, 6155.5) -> 13.28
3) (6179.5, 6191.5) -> 12.93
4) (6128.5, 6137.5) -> 13.29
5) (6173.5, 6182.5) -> 13.06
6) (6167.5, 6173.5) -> 13.22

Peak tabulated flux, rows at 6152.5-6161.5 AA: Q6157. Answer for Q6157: 13.2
